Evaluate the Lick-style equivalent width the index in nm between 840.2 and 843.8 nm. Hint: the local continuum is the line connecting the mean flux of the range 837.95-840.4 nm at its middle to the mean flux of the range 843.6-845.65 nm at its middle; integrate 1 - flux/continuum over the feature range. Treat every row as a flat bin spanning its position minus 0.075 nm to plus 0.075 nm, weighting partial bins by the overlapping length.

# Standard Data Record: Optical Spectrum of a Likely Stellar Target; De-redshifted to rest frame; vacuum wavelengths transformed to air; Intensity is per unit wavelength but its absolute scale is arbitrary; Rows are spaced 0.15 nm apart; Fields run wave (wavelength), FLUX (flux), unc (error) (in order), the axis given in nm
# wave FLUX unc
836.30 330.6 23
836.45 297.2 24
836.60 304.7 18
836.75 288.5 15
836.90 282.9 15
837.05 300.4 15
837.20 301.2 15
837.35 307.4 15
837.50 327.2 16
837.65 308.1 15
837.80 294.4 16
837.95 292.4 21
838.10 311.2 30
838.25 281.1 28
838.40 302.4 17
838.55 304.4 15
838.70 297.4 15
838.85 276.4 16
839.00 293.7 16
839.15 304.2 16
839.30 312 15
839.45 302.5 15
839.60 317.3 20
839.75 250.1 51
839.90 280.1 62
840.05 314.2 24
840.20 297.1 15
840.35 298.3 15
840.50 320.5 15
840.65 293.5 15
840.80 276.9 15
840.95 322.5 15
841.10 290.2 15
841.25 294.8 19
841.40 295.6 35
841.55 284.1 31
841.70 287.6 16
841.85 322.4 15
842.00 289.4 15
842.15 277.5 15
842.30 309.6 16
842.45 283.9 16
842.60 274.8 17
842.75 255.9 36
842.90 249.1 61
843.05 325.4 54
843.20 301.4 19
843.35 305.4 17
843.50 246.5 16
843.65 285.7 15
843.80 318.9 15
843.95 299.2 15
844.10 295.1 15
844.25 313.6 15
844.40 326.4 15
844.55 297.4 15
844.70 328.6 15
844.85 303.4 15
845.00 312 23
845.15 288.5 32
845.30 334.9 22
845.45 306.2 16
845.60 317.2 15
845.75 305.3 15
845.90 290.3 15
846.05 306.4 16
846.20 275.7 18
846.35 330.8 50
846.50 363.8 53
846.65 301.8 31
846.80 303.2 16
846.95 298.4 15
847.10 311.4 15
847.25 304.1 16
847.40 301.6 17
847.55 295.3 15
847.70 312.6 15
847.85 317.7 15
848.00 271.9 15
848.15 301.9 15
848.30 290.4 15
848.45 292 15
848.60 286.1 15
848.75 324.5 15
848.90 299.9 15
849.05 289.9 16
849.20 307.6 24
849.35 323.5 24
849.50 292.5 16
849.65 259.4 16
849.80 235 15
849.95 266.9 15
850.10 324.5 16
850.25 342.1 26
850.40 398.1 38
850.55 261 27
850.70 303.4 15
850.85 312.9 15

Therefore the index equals 0.134 nm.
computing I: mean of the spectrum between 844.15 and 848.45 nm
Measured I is 307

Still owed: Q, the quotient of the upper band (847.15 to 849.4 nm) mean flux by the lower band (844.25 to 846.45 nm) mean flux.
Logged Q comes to 0.97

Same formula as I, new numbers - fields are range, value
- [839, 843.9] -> 293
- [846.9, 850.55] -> 301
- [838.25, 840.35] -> 296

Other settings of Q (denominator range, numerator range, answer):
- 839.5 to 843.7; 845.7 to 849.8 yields 1.03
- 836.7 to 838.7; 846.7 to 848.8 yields 1.00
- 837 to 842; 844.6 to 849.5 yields 1.02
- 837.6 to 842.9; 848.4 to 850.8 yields 1.02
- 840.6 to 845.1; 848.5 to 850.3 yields 1.00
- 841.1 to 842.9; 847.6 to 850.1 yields 1.02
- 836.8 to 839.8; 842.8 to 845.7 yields 1.01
